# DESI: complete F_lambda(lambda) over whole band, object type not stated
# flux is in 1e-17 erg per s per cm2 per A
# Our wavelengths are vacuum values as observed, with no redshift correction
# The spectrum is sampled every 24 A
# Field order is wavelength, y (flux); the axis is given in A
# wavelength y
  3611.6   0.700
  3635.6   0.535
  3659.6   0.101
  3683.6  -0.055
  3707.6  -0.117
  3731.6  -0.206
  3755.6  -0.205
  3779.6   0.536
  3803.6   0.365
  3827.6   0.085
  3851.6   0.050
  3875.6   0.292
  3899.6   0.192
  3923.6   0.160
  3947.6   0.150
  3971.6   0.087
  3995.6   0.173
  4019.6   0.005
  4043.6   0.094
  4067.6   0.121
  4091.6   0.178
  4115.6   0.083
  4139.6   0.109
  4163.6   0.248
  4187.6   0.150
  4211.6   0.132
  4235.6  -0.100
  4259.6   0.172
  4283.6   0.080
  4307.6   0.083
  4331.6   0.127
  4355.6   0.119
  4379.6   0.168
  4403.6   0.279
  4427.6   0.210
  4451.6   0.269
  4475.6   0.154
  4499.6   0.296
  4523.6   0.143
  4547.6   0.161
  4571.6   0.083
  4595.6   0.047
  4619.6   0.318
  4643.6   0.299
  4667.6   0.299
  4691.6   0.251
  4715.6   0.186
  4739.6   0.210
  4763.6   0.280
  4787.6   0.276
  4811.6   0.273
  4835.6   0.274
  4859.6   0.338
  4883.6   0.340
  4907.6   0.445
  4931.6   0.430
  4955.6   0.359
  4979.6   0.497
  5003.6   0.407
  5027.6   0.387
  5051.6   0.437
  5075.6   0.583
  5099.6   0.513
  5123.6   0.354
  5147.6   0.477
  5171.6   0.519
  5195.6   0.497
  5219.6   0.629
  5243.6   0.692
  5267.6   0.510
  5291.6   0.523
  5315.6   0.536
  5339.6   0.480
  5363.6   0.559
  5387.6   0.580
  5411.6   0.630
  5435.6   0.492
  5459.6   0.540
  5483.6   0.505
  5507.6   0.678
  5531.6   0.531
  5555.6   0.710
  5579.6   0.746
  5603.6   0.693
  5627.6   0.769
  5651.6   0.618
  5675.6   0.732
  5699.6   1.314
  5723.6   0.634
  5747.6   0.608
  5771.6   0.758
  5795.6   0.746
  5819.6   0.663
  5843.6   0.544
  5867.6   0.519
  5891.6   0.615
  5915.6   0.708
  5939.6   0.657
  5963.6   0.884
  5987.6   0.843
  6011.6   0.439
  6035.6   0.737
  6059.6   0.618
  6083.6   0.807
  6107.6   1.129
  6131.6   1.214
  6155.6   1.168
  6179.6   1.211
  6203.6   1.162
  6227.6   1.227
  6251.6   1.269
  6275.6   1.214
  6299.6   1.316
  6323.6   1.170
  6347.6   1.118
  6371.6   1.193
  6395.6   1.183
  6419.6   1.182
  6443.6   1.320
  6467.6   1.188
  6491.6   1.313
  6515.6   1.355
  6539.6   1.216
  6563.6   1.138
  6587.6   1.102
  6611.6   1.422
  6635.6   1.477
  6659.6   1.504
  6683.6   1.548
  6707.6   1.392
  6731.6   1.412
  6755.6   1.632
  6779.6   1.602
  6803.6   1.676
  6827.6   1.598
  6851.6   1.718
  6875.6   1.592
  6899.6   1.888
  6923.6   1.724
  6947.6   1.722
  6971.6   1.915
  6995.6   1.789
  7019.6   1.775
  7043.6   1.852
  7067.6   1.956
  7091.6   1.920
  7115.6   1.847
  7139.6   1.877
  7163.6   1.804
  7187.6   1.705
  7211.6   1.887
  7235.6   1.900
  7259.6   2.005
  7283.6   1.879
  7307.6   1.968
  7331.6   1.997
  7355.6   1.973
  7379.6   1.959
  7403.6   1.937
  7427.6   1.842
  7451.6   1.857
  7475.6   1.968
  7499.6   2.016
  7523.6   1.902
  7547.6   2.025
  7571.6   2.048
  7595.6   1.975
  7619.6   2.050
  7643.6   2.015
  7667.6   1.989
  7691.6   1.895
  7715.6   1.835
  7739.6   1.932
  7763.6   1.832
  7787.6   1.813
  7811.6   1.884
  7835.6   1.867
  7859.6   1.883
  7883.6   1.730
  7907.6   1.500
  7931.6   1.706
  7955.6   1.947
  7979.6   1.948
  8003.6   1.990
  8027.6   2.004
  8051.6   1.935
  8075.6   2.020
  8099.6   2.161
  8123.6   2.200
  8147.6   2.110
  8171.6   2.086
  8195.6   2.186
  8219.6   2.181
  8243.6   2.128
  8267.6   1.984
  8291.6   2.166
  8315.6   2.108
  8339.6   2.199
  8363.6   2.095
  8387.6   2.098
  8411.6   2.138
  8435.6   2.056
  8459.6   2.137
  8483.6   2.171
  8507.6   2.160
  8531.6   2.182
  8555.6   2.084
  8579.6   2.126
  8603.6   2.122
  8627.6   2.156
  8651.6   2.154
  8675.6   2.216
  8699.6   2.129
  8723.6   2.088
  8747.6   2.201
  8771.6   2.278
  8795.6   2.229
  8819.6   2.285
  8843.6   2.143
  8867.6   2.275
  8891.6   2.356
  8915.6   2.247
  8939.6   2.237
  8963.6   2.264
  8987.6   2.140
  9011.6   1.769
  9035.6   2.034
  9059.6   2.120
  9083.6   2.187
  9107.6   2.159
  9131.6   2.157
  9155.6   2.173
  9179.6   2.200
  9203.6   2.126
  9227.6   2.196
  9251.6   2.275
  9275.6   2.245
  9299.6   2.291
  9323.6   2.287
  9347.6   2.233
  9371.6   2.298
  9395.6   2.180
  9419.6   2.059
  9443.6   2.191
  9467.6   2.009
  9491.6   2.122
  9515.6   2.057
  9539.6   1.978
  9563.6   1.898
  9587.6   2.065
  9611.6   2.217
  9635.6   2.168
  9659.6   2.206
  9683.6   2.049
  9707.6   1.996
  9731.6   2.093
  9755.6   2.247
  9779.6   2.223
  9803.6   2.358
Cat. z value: 0.529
